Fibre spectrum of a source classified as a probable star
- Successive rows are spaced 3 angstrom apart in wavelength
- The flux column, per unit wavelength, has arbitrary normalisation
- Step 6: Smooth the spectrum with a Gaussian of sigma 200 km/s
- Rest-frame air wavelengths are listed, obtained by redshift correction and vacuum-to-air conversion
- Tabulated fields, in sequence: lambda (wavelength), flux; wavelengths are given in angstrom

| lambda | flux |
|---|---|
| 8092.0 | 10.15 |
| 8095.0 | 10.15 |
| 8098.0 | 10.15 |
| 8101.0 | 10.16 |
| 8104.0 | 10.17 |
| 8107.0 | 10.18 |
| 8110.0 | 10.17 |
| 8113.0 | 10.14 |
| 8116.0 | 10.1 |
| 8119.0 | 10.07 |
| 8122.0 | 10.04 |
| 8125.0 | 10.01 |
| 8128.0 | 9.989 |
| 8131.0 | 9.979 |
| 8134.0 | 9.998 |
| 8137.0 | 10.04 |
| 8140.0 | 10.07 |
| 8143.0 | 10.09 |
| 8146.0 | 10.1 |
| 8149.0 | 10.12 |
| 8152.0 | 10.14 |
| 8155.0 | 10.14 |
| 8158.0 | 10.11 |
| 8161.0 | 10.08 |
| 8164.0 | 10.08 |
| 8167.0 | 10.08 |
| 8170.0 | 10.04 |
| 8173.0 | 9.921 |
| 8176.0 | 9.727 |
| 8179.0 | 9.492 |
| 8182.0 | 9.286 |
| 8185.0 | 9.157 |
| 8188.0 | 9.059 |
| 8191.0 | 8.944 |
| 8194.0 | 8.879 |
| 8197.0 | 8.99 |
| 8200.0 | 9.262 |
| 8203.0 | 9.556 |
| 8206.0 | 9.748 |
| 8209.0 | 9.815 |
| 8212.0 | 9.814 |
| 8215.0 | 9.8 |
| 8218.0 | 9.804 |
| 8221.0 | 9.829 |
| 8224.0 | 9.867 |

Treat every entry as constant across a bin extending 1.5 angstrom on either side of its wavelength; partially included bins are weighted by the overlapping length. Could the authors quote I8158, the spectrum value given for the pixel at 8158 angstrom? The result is 10.11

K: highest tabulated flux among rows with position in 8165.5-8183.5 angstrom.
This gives 10.08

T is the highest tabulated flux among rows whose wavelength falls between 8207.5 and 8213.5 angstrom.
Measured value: 9.815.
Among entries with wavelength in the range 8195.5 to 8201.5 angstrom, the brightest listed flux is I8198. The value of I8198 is 9.262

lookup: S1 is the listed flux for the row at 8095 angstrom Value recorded 10.15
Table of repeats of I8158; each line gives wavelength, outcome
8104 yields 10.17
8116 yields 10.1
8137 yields 10.04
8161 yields 10.08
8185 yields 9.157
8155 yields 10.14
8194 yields 8.879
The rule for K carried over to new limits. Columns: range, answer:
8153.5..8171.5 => 10.14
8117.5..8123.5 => 10.07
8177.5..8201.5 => 9.492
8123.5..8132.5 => 10.01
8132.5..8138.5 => 10.04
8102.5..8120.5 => 10.18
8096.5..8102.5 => 10.16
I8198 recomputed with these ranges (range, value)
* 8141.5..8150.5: 10.12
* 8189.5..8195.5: 8.944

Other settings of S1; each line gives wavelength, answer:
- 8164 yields 10.08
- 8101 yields 10.16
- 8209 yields 9.815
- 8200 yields 9.262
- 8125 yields 10.01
